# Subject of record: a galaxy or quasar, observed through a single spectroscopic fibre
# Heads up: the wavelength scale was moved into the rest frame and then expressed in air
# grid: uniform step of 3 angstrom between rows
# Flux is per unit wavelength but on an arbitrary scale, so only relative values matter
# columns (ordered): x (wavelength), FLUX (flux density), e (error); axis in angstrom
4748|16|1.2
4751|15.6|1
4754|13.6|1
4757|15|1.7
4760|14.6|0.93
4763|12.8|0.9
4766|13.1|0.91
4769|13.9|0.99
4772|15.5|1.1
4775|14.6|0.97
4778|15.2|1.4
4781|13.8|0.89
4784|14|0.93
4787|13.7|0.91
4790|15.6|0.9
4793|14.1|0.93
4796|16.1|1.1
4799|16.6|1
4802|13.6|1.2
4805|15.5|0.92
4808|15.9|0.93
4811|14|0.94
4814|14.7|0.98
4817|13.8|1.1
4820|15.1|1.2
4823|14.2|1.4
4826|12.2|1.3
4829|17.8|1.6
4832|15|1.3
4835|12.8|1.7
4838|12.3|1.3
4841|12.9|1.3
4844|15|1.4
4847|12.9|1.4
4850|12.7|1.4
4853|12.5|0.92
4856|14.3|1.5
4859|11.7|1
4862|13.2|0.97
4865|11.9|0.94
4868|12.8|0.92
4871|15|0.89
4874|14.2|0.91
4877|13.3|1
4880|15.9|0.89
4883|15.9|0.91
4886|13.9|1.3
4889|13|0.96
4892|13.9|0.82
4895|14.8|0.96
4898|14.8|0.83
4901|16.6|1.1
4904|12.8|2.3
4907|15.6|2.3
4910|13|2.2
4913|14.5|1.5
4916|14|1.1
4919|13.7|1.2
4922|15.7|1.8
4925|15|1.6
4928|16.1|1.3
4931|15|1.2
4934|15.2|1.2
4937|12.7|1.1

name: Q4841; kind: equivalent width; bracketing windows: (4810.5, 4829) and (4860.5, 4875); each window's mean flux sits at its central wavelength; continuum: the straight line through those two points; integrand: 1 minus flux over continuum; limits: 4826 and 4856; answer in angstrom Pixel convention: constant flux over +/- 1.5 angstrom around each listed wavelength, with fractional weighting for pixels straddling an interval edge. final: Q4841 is 0.4 angstrom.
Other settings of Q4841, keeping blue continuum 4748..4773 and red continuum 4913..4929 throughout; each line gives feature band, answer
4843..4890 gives 3.3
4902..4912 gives 0.5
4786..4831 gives -1.2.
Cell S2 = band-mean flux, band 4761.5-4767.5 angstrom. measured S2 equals 13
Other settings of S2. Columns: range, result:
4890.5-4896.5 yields 14.4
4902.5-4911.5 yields 13.8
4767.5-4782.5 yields 14.6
